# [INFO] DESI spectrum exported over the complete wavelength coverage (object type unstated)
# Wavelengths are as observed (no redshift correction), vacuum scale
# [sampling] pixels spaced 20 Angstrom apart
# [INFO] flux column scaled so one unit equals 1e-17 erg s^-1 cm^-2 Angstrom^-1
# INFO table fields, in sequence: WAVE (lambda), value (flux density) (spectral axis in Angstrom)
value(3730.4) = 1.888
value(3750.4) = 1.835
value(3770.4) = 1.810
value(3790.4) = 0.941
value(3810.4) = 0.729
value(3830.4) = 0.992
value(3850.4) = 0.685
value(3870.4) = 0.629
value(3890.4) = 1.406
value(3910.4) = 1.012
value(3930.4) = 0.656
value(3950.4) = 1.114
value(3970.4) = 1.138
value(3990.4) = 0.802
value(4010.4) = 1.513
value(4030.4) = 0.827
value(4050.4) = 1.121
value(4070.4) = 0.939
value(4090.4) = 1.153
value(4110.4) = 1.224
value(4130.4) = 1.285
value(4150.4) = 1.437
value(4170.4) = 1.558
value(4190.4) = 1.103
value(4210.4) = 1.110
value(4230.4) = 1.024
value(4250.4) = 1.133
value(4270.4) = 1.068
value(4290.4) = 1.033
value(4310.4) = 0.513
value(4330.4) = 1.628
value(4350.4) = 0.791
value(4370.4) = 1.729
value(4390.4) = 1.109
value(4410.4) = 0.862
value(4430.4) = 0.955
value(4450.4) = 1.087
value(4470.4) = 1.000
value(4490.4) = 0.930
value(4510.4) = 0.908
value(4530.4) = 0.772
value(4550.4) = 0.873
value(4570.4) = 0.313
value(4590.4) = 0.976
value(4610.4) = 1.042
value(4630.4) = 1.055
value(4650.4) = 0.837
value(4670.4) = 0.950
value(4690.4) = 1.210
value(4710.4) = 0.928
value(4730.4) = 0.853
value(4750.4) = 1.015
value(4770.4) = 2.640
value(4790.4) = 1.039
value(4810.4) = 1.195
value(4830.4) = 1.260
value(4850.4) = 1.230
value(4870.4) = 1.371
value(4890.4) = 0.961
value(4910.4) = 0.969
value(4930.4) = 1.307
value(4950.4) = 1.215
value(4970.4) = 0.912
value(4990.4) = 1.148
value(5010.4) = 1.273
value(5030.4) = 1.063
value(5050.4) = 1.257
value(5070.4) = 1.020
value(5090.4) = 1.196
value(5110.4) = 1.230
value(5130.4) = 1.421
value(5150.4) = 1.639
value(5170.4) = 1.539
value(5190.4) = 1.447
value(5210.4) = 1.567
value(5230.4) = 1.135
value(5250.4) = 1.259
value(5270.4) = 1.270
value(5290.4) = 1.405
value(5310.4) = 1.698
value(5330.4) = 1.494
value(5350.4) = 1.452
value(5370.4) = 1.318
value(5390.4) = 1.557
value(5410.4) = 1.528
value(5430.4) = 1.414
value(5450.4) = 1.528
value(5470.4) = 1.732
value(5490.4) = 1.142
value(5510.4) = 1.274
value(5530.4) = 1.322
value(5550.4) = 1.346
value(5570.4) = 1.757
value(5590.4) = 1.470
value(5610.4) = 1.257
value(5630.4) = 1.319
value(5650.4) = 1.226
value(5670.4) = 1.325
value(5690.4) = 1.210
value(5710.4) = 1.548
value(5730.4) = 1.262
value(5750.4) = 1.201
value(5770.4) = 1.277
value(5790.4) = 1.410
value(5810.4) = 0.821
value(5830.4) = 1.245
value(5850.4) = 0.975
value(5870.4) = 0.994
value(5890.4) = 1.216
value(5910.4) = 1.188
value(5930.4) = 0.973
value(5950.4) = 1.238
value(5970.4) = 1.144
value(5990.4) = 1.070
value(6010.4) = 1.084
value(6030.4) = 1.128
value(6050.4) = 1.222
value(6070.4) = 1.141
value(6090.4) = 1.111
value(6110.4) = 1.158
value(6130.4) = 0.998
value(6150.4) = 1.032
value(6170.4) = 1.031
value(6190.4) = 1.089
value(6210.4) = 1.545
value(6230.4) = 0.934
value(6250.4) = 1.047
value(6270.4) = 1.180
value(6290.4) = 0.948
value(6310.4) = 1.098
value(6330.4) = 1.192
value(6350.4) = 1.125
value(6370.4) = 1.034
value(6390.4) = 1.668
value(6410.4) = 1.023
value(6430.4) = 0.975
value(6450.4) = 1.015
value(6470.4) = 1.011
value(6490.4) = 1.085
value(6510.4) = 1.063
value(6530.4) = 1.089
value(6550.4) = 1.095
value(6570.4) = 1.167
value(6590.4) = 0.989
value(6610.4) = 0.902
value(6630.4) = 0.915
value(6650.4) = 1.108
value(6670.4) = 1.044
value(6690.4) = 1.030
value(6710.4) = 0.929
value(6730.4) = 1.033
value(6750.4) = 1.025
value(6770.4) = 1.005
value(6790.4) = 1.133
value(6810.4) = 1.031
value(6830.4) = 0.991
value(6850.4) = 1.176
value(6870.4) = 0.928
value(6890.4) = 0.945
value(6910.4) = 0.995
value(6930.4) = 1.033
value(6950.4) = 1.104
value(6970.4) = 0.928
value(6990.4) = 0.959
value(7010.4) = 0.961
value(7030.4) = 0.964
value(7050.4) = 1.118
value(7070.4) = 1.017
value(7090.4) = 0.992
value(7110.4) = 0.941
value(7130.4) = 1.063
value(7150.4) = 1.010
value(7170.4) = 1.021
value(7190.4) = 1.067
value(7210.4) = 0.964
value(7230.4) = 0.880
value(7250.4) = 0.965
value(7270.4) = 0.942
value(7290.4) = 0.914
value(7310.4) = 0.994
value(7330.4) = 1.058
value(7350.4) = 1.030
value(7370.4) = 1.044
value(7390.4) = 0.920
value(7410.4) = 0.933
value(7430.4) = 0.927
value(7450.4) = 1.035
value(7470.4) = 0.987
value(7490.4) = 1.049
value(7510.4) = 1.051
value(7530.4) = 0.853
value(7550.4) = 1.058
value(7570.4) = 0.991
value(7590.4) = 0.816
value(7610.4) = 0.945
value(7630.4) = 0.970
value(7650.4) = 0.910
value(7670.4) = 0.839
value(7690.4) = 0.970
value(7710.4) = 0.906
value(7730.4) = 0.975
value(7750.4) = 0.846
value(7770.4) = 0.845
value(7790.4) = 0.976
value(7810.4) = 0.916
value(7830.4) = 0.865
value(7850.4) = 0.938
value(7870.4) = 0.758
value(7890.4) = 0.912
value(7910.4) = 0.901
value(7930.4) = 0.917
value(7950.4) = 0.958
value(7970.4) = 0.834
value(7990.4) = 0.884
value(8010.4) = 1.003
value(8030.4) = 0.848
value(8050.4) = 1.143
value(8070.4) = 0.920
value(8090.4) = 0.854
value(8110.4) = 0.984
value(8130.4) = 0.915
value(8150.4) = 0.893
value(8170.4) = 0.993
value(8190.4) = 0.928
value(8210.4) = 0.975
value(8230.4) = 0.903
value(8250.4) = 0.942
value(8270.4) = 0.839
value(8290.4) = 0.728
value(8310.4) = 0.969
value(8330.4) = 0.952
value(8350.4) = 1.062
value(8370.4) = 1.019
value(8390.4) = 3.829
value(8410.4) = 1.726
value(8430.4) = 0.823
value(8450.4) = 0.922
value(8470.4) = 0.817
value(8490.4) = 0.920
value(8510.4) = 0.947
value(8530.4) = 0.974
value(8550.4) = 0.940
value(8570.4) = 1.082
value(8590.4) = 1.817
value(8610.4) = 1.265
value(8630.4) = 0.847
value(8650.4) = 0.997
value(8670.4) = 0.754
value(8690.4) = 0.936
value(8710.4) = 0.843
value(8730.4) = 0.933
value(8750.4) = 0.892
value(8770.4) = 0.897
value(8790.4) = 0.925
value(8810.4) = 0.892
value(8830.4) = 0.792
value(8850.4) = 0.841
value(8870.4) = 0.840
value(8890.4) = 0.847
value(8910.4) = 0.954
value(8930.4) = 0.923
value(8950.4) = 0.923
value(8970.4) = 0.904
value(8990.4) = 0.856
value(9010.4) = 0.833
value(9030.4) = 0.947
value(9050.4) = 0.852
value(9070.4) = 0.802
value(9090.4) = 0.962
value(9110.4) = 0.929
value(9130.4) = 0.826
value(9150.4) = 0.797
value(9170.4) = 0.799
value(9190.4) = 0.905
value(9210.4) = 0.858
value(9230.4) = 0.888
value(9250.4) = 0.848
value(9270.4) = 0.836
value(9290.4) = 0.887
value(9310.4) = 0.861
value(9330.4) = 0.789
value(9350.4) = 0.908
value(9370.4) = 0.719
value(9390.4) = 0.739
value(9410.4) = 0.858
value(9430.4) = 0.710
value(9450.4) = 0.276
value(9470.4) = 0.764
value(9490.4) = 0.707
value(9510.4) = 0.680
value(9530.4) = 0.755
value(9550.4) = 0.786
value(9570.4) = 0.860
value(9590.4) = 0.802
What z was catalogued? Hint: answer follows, 0.28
